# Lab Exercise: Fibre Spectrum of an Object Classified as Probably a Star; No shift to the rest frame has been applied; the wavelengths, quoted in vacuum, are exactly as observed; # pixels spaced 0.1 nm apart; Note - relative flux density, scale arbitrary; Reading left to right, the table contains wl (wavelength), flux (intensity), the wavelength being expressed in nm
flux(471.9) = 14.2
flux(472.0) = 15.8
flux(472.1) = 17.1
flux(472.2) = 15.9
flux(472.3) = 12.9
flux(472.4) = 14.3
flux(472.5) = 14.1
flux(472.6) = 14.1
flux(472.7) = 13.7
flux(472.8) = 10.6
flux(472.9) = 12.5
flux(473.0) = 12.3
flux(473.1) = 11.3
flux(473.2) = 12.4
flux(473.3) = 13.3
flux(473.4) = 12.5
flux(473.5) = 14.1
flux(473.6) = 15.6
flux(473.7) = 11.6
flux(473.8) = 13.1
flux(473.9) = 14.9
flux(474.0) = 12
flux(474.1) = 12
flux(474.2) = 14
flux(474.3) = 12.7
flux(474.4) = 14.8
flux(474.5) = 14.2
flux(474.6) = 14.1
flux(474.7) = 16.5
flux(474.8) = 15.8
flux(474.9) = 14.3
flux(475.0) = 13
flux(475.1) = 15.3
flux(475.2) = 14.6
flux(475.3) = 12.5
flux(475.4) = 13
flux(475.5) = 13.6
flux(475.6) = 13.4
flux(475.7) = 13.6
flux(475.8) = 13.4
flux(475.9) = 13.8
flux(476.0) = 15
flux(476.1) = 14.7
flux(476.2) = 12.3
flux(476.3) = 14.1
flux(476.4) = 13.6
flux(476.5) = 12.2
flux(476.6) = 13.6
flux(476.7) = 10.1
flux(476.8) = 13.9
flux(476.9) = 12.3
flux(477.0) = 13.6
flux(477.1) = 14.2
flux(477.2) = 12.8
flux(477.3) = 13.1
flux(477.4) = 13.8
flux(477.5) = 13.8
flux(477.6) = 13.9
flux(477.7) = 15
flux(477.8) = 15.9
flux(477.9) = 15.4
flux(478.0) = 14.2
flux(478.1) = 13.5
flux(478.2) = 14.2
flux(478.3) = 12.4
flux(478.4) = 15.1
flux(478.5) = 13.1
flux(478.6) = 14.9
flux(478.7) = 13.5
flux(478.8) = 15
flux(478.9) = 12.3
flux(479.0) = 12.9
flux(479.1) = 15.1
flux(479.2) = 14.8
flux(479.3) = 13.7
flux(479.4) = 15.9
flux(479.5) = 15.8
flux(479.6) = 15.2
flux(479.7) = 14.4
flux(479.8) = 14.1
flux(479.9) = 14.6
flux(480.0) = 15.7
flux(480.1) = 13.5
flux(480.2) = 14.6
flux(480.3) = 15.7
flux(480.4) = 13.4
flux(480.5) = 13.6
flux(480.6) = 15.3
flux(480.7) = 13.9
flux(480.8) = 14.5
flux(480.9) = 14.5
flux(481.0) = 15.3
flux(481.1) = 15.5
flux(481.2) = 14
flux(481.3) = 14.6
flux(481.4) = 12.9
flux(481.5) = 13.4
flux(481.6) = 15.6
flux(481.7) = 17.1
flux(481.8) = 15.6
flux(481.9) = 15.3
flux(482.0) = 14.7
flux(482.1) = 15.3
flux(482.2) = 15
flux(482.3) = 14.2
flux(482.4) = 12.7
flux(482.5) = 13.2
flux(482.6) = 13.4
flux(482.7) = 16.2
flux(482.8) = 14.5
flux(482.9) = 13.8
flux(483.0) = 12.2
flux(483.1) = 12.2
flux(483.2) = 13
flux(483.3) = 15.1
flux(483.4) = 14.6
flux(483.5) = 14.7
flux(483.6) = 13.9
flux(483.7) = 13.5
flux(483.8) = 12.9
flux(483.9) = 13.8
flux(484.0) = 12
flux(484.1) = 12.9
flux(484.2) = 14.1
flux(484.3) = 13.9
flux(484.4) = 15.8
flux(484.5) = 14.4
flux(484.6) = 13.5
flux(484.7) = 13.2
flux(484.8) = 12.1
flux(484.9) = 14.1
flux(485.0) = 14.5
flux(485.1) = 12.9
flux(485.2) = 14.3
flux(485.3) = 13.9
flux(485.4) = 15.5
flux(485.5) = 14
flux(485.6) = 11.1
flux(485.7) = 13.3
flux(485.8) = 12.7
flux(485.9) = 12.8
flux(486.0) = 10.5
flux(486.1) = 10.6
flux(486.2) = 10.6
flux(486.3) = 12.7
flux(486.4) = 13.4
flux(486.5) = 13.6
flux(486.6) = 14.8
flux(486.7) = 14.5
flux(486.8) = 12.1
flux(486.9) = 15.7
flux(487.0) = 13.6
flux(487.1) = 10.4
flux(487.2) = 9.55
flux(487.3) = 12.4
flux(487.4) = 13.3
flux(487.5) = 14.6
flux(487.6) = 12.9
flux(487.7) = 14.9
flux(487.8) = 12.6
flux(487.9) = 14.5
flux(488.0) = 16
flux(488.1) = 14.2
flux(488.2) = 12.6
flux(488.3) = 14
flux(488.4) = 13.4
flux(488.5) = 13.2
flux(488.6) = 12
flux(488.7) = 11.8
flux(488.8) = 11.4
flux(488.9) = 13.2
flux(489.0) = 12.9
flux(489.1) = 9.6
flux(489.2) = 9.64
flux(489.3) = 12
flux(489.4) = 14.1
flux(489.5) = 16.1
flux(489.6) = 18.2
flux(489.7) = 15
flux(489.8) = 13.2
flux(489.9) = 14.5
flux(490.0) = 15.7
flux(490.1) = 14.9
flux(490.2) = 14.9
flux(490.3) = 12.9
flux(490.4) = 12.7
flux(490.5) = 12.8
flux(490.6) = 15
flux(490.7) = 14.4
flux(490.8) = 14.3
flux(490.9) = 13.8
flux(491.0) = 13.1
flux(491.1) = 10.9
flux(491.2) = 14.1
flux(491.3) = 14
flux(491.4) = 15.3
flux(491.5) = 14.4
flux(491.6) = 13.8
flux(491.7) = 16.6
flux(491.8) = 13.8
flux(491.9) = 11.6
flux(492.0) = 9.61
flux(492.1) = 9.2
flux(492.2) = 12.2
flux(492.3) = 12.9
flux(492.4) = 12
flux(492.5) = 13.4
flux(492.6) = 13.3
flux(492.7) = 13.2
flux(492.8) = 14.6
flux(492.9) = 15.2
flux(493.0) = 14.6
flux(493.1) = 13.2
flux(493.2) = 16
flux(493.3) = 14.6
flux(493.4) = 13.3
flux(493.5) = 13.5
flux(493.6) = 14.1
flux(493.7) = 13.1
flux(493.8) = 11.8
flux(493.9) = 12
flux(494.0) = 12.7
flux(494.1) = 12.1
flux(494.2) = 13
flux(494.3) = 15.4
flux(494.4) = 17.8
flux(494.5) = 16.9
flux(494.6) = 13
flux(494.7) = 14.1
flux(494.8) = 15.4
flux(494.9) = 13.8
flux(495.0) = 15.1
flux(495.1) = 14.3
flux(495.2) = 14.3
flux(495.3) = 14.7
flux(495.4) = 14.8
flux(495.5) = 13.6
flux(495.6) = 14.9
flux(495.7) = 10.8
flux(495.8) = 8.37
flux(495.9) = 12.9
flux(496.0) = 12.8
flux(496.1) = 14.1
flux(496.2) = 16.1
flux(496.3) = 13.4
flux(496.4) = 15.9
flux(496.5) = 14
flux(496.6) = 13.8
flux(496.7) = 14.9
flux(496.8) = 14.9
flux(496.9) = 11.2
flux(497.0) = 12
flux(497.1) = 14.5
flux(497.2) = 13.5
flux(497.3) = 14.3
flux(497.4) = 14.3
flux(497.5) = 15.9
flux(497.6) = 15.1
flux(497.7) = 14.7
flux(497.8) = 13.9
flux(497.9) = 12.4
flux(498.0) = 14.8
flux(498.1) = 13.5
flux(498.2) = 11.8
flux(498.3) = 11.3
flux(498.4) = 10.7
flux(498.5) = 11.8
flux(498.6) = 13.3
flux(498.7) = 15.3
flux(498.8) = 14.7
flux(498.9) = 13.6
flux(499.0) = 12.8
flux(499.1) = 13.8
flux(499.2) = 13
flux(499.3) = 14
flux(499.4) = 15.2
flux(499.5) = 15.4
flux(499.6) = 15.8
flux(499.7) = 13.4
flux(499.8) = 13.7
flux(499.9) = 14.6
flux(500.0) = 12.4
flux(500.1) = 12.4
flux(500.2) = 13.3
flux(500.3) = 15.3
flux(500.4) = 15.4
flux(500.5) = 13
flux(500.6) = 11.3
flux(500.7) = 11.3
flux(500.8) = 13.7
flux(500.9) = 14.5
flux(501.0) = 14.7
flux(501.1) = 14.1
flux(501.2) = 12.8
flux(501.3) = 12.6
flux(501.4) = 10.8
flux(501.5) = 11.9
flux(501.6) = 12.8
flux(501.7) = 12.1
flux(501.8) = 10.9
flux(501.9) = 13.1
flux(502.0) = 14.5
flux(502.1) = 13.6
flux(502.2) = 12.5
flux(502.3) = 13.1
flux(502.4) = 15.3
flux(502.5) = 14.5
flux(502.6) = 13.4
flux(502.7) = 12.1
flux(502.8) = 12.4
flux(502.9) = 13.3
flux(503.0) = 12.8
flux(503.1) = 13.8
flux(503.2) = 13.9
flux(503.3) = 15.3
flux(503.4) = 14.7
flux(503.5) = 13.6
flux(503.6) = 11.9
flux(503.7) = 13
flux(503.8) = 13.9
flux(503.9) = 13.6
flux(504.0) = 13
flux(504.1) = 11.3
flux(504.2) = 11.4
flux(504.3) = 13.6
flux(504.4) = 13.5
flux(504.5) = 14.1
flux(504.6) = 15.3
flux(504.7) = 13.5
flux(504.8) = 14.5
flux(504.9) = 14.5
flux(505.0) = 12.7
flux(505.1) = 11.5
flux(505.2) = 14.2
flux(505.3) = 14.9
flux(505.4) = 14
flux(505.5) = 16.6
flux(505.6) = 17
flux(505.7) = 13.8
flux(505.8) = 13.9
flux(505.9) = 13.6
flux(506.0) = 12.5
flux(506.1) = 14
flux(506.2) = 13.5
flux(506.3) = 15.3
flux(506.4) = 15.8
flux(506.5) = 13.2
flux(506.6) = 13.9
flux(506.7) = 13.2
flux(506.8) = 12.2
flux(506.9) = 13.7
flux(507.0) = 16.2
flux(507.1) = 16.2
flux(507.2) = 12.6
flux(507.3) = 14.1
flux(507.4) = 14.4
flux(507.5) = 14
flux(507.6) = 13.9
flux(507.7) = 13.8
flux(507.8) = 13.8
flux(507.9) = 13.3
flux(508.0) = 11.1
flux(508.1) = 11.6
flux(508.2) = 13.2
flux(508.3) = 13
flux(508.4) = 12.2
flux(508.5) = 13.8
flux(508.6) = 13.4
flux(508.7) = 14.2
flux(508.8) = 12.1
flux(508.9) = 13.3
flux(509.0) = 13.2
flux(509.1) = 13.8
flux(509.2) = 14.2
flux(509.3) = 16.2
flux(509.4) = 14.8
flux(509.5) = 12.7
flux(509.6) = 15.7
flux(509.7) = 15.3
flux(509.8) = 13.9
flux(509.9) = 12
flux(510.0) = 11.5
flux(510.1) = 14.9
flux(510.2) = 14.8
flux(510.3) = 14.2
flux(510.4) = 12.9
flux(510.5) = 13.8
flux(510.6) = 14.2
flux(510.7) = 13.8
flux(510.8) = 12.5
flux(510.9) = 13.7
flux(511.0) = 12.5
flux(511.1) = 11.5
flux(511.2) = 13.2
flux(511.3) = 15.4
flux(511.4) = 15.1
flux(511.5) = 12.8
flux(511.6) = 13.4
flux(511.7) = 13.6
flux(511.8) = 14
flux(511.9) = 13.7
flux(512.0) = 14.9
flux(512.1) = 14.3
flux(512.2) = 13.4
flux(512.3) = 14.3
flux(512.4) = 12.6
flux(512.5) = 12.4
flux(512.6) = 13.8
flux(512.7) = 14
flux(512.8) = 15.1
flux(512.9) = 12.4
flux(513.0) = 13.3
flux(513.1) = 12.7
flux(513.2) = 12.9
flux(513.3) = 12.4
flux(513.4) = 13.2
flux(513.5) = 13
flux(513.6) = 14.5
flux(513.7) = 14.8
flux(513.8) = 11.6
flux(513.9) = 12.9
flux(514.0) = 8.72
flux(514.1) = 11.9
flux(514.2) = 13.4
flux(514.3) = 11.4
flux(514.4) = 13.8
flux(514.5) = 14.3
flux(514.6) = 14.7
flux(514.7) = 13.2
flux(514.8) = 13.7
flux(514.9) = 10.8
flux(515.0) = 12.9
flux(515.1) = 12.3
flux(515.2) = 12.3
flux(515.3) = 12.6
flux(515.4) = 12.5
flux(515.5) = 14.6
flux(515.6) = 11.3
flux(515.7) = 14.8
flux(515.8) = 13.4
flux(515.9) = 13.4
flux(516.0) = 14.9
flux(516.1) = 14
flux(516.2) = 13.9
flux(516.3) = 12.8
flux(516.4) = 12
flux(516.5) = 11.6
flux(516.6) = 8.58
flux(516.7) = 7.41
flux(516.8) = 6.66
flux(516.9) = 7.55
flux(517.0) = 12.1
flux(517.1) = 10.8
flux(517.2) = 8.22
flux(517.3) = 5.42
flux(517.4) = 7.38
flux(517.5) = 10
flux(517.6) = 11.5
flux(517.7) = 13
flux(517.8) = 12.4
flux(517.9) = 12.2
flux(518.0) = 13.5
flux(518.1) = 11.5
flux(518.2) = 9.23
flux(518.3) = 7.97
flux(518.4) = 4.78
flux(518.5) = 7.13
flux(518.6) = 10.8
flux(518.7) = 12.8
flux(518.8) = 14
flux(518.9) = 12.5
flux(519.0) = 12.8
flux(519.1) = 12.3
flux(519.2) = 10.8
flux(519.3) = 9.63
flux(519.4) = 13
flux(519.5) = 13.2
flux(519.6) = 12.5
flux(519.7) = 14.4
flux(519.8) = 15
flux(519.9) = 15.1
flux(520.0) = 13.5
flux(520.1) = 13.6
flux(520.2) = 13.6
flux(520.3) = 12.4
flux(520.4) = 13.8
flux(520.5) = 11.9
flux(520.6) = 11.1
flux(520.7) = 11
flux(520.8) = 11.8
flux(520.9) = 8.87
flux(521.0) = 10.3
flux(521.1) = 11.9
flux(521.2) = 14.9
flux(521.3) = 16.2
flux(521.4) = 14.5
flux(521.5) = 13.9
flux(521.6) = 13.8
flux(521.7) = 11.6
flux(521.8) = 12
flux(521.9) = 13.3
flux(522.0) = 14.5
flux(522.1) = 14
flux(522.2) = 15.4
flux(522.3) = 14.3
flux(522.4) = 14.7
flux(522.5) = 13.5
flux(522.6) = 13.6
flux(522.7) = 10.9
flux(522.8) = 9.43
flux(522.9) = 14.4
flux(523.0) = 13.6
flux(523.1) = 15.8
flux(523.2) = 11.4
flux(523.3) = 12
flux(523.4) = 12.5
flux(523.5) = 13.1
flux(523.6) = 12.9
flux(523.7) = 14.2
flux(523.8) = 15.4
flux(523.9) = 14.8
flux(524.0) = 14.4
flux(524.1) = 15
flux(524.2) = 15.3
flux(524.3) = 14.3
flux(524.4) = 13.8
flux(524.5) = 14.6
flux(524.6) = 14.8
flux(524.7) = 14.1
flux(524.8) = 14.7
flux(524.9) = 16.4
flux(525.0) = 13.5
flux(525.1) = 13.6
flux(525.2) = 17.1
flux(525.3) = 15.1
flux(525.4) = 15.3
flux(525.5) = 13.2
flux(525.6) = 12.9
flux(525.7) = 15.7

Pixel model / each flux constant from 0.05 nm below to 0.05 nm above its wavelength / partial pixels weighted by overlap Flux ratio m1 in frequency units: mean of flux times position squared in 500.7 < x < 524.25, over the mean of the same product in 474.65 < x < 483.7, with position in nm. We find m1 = 1.1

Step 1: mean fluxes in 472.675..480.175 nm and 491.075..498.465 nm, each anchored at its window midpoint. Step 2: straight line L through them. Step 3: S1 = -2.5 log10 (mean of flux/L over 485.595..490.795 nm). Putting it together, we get 0.03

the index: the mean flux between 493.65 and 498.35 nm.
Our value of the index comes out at 13.8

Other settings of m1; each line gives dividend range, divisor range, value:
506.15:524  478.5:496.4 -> 1.04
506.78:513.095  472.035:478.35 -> 1.15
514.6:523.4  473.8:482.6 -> 1.01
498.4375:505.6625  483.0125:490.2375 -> 1.08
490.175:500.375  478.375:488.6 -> 1.04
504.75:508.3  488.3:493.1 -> 1.10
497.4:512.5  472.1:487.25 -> 1.09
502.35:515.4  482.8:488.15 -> 1.11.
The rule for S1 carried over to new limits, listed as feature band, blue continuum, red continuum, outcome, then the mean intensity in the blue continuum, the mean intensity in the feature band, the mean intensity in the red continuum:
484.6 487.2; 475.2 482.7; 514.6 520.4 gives 0.06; 14.1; 13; 11.7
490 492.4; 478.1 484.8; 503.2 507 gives 0.05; 14.2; 13.4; 13.8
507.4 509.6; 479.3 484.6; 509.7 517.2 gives -0.03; 14.3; 13.5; 12.9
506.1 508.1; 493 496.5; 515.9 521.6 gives -0.09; 13.9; 13.8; 11.6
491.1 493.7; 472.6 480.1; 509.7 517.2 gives -0.01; 13.8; 13.5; 12.9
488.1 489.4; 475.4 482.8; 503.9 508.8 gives 0.14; 14.2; 12.3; 13.7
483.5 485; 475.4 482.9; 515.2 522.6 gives 0.02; 14.2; 13.6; 12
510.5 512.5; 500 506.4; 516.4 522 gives -0.09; 13.5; 13.6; 11.5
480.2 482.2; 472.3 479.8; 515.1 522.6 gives -0.09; 13.7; 14.8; 12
